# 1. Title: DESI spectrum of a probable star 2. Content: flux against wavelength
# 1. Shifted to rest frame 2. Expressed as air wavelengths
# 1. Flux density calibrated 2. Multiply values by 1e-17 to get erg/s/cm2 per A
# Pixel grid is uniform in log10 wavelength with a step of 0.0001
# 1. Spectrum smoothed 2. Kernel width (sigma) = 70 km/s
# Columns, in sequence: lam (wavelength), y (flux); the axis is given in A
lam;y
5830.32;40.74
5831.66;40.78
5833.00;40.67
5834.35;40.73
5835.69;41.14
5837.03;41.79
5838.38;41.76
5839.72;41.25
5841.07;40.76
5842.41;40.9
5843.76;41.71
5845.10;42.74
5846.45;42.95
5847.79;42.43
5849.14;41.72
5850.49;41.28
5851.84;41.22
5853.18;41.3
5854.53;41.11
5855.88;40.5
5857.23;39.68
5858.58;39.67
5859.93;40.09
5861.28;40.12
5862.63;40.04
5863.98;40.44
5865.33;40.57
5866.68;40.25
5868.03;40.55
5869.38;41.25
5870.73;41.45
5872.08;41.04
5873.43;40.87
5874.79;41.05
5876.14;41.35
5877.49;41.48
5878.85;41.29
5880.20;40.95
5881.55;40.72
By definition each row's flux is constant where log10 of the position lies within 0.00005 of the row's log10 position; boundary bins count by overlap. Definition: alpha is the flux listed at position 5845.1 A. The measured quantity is 42.74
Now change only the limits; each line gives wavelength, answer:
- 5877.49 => 41.48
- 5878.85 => 41.29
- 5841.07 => 40.76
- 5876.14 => 41.35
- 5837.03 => 41.79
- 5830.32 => 40.74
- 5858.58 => 39.67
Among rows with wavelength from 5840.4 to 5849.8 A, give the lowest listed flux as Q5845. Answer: 40.76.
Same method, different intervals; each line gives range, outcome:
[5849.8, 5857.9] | 39.68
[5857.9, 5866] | 39.67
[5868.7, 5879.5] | 40.87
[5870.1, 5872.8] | 41.04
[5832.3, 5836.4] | 40.67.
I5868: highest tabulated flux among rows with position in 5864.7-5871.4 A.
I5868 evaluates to 41.45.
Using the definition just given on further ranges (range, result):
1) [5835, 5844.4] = 41.79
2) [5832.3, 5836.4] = 41.14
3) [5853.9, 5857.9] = 41.11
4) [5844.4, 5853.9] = 42.95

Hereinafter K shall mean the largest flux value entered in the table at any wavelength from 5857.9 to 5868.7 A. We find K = 40.57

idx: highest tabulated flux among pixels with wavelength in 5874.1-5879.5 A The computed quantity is 41.48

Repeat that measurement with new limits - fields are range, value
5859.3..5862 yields 40.12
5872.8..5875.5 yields 41.05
